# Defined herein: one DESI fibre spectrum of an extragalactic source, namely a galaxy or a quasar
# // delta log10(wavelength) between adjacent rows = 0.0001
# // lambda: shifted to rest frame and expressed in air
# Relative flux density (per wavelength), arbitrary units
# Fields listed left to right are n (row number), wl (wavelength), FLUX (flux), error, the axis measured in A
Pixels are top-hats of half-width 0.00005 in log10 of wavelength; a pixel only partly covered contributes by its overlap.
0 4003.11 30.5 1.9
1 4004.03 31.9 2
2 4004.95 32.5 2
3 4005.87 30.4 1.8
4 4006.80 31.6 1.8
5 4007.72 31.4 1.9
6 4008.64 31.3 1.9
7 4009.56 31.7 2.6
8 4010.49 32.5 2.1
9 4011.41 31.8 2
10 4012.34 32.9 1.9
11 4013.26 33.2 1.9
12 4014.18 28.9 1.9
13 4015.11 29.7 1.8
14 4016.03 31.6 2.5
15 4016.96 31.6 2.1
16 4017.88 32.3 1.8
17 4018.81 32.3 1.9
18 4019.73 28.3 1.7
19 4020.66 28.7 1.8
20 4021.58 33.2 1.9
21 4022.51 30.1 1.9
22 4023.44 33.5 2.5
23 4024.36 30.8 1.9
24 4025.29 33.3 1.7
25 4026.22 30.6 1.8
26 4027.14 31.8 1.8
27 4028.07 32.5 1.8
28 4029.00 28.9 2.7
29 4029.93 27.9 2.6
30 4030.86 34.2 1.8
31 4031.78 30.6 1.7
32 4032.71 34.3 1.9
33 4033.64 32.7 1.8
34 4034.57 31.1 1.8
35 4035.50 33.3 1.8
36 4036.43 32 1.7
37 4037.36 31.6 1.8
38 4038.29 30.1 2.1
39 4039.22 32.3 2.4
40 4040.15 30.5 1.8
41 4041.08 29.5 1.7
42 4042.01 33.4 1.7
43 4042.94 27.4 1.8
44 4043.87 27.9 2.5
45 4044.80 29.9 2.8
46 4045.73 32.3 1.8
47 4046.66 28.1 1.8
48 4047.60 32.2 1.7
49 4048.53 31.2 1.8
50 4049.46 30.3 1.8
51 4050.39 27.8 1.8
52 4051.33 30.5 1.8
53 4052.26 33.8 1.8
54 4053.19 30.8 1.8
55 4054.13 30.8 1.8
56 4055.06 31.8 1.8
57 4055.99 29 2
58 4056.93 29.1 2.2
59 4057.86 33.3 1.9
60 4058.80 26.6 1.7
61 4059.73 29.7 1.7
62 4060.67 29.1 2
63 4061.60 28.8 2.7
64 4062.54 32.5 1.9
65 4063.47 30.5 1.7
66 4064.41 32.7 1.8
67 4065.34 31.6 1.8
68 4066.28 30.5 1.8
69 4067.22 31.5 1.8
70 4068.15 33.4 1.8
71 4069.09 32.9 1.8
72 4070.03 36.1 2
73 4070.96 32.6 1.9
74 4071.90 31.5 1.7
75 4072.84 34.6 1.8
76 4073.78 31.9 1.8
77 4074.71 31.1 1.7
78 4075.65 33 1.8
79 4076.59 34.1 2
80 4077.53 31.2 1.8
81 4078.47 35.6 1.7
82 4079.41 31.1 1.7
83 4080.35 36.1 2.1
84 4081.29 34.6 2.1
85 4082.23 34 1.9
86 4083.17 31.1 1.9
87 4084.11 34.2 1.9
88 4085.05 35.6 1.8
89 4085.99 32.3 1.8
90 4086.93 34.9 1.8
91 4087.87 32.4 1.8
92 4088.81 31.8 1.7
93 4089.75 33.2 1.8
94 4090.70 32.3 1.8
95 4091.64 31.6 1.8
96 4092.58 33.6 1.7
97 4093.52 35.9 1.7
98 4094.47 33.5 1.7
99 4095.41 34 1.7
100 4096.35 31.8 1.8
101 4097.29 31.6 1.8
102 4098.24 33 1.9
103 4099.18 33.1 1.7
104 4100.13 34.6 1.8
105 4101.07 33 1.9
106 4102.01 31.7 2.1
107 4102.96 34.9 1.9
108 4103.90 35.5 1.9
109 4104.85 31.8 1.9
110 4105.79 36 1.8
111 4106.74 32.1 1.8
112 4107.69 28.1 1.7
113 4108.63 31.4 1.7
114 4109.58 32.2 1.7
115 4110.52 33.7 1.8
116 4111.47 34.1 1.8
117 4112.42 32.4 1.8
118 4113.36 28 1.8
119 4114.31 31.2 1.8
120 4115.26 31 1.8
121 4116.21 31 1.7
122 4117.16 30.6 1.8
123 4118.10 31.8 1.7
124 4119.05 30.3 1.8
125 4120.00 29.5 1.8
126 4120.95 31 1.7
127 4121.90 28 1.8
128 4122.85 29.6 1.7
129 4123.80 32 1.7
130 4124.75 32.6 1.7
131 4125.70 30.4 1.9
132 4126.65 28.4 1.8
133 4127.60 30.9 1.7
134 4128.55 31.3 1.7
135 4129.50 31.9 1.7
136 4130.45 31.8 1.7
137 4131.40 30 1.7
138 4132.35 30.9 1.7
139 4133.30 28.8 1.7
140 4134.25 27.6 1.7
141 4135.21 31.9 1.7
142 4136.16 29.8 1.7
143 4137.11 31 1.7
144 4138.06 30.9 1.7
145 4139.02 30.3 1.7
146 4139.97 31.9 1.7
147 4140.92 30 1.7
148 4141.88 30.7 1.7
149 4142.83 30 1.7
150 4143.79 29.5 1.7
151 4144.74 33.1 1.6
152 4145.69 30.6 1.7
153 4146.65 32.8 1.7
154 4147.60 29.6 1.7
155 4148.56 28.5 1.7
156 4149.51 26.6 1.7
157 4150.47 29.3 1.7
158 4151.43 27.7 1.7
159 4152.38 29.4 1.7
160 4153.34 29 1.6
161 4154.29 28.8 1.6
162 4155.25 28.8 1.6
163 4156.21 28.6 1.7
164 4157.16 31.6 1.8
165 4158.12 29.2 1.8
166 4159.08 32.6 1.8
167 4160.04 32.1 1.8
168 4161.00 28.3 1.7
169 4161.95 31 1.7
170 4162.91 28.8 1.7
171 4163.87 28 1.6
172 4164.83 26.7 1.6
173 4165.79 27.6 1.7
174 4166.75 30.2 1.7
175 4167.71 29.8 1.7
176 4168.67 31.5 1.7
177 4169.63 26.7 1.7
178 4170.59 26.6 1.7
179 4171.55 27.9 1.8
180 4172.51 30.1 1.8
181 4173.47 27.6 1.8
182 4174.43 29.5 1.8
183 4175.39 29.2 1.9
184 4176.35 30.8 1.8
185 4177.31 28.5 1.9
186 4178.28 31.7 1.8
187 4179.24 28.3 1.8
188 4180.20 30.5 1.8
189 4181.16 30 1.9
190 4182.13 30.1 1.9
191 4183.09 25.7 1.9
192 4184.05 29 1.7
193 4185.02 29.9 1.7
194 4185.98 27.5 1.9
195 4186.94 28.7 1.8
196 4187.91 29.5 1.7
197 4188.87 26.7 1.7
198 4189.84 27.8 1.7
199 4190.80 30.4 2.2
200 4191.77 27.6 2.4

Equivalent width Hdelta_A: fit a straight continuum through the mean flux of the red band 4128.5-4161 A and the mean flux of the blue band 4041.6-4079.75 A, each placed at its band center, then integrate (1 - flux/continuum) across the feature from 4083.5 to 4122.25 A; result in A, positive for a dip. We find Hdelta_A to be -2.1 A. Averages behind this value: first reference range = 31.3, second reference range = 30.1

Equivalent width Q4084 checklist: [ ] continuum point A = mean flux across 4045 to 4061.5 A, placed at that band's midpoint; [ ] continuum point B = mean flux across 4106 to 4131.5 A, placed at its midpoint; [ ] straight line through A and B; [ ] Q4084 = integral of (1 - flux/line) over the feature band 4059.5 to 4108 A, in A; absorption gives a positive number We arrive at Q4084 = -3.43 A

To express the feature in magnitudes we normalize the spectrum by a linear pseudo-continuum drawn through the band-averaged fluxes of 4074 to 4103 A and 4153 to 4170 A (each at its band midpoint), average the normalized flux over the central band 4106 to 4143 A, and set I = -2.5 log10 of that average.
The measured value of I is 0.02 mag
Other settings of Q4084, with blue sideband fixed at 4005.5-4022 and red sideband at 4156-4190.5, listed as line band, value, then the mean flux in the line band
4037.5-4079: -0.72 A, 31.2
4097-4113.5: -1.46 A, 32.7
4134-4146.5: -0.46 A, 30.7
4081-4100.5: -1.94 A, 33.3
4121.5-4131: -0.30 A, 30.7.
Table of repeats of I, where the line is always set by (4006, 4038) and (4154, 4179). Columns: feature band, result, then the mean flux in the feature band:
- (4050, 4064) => 0.02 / 30.3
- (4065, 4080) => -0.07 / 32.7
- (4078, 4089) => -0.11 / 33.7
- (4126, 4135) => -0.01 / 30.2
